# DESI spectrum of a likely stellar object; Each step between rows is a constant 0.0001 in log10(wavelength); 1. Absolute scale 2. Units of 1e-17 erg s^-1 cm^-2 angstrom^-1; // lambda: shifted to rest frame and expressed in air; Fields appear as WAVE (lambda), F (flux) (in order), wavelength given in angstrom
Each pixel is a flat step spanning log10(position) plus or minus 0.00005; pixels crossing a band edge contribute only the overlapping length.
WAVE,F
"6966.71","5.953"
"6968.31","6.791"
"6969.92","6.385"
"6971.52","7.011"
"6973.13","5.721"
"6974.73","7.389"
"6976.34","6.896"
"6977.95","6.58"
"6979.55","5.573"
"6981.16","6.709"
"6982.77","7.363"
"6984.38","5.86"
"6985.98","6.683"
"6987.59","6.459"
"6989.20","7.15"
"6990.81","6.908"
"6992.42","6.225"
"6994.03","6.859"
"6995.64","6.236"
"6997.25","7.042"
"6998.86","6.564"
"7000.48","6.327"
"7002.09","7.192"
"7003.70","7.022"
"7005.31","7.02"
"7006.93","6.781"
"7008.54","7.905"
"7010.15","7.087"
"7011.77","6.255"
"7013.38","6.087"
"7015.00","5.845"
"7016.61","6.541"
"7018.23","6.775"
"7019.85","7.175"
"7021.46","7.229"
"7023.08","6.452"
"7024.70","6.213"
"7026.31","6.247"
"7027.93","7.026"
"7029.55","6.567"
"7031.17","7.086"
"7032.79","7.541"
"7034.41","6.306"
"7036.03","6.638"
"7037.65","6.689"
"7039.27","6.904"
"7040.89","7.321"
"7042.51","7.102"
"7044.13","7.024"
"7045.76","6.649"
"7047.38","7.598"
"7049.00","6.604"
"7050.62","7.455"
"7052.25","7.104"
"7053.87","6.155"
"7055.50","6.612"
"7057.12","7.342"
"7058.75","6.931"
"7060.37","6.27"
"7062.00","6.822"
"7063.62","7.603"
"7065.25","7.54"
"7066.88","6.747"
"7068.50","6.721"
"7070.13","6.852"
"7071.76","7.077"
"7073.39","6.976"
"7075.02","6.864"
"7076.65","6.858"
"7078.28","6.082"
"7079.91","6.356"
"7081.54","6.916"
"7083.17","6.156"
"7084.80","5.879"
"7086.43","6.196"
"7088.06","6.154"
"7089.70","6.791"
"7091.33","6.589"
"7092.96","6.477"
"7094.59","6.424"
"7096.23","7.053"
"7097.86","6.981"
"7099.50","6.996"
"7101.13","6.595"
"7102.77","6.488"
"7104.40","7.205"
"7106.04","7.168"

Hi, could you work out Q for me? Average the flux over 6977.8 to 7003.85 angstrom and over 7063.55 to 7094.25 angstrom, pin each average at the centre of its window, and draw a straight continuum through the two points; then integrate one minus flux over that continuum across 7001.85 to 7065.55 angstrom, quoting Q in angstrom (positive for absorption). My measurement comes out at -2.1 angstrom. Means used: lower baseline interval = 6.63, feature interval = 6.86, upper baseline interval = 6.65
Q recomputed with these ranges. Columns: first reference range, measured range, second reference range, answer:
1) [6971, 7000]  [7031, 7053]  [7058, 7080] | -0.73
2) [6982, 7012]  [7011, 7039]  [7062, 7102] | 0.55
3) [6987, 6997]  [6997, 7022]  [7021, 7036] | -0.37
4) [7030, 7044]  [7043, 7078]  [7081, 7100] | -0.86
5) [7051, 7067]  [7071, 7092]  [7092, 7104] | 0.89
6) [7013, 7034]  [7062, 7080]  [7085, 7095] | -1.14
